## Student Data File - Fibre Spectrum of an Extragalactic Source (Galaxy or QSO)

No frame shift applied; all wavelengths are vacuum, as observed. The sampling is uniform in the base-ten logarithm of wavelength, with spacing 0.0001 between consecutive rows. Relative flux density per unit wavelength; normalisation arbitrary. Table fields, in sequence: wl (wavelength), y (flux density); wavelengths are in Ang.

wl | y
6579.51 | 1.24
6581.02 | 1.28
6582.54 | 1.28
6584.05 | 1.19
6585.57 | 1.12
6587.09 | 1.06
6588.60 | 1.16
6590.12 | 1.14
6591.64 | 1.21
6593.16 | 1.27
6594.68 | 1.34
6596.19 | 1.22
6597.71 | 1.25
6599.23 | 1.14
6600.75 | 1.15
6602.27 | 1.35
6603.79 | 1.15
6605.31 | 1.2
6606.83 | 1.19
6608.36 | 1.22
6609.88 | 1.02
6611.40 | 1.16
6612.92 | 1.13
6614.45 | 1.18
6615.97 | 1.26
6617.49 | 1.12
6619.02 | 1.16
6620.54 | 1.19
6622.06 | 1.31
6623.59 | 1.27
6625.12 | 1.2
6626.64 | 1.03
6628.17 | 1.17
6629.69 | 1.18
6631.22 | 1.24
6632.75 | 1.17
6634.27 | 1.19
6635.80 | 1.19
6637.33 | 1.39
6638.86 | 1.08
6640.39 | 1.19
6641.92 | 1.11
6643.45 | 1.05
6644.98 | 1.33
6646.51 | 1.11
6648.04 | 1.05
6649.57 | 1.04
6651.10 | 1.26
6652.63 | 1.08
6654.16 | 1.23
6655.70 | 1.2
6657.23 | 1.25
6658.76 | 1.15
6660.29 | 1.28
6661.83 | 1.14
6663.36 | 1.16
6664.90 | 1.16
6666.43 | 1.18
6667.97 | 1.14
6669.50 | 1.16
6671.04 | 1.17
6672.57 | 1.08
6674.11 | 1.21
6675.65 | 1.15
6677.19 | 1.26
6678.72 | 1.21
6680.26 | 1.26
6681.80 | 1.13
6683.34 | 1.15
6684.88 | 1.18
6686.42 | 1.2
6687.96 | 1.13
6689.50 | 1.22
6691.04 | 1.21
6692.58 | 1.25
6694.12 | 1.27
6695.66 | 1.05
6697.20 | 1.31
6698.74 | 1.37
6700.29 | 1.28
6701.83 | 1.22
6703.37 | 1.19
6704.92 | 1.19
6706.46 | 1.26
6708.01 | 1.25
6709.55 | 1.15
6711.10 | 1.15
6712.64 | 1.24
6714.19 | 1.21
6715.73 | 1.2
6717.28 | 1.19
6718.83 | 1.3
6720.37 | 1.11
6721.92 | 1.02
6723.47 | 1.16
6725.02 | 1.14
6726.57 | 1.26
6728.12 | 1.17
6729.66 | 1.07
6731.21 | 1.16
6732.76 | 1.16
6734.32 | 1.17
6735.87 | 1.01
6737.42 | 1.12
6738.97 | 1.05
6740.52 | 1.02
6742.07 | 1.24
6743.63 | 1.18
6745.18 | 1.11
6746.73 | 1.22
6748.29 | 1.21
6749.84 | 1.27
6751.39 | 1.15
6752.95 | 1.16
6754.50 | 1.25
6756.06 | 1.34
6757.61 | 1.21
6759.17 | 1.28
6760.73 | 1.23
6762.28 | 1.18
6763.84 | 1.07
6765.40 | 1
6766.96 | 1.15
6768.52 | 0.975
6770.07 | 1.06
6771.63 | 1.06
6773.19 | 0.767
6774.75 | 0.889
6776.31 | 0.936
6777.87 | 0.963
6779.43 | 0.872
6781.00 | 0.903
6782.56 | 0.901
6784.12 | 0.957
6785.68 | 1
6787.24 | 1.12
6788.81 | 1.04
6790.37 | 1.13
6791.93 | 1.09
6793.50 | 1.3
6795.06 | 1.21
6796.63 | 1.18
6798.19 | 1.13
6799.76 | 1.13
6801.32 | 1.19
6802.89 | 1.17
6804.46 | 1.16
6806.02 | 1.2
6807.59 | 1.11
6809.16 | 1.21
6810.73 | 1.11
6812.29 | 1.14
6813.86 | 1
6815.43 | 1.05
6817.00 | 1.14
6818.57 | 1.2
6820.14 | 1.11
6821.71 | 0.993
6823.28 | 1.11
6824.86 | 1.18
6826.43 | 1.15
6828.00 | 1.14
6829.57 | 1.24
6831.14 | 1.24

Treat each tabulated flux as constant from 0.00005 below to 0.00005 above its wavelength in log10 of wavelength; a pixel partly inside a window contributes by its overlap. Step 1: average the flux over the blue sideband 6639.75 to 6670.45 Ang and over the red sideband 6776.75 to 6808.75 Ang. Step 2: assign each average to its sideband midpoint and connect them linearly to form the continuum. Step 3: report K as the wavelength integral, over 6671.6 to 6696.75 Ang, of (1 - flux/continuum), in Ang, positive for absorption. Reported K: -0.9 Ang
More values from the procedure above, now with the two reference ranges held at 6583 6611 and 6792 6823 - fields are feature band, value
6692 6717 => -1.26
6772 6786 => 2.89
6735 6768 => -0.24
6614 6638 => -0.42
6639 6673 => 0.47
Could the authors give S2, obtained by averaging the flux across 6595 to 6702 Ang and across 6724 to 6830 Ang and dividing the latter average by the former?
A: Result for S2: 0.94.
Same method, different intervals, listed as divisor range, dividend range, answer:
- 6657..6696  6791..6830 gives 0.97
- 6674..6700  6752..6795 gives 0.88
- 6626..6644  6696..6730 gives 1.03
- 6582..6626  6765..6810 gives 0.89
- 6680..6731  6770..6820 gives 0.90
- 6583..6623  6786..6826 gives 0.95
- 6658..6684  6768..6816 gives 0.90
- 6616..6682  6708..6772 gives 0.98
